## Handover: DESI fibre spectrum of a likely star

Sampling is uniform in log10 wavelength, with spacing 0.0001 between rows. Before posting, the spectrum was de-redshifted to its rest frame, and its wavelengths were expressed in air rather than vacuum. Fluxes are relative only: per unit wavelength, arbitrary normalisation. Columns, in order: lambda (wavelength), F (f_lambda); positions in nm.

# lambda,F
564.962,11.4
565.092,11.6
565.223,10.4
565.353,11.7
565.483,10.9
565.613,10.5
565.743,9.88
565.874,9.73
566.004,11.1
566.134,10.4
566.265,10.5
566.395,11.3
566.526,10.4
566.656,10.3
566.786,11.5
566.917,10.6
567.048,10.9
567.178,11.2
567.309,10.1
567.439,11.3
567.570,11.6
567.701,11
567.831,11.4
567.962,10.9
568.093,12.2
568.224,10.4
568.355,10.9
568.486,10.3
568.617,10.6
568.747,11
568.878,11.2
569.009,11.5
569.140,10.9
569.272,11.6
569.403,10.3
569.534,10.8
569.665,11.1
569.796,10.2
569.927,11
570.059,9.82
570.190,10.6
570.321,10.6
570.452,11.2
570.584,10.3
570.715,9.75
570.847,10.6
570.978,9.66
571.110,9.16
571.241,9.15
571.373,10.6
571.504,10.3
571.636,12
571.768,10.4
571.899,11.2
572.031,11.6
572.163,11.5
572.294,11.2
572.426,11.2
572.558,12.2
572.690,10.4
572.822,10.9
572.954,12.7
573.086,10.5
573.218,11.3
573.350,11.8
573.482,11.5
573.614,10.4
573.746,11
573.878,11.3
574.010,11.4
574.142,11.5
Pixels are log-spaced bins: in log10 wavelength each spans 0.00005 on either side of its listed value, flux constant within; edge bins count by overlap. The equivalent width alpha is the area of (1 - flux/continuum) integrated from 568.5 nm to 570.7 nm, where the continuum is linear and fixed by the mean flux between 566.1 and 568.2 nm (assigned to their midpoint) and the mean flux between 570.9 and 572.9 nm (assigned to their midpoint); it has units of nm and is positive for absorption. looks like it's 0.02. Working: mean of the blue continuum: 11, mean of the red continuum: 10.8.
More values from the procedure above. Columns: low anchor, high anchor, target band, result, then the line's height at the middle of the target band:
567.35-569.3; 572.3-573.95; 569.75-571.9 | 0.16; 11.2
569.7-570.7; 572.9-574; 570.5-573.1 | 0.03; 10.9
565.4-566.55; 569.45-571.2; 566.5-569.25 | -0.14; 10.5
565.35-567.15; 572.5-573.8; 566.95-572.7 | 0.08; 11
